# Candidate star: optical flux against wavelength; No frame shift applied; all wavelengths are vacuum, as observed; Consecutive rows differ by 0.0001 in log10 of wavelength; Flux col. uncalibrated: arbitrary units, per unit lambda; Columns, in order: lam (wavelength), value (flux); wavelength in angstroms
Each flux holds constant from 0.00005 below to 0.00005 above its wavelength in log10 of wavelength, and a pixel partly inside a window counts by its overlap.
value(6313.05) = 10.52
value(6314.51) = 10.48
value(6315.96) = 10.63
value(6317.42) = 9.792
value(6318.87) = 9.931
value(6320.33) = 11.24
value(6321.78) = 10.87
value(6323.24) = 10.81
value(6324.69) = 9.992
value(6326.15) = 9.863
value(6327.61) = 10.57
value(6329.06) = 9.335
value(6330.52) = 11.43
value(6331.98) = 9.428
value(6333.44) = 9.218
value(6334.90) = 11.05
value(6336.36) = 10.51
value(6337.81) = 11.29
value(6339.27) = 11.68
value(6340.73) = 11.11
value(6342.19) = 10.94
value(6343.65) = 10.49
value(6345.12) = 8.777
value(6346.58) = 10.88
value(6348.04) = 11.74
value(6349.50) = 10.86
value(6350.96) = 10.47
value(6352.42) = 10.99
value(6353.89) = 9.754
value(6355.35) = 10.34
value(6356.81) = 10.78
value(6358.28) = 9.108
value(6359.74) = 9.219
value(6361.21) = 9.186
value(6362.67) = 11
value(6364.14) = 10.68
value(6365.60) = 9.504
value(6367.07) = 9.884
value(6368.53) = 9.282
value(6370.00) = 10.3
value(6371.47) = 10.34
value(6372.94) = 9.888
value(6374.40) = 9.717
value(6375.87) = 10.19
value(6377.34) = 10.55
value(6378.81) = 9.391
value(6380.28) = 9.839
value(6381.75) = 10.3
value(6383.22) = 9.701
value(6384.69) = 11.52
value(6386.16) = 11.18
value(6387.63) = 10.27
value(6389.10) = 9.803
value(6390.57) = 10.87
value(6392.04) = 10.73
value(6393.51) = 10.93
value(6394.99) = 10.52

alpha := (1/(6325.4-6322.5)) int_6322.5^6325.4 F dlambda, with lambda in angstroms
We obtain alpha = 10.4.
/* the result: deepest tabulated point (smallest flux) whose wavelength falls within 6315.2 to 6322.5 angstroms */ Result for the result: 9.792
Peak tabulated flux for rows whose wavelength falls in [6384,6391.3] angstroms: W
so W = 11.52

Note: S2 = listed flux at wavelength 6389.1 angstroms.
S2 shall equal 9.803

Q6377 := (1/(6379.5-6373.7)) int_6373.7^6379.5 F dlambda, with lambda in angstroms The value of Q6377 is 9.96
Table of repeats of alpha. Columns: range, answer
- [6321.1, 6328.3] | 10.4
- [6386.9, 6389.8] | 10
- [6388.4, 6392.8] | 10.5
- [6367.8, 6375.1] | 9.91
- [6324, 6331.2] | 10.2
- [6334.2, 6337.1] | 10.8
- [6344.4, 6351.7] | 10.6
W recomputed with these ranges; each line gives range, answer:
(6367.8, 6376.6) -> 10.34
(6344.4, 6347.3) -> 10.88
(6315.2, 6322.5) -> 11.24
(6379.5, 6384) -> 10.3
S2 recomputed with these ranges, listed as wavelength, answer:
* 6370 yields 10.3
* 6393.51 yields 10.93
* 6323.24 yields 10.81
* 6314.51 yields 10.48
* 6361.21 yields 9.186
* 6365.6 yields 9.504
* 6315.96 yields 10.63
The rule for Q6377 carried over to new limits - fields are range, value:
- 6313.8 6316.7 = 10.5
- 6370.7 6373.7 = 10.1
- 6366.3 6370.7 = 9.81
